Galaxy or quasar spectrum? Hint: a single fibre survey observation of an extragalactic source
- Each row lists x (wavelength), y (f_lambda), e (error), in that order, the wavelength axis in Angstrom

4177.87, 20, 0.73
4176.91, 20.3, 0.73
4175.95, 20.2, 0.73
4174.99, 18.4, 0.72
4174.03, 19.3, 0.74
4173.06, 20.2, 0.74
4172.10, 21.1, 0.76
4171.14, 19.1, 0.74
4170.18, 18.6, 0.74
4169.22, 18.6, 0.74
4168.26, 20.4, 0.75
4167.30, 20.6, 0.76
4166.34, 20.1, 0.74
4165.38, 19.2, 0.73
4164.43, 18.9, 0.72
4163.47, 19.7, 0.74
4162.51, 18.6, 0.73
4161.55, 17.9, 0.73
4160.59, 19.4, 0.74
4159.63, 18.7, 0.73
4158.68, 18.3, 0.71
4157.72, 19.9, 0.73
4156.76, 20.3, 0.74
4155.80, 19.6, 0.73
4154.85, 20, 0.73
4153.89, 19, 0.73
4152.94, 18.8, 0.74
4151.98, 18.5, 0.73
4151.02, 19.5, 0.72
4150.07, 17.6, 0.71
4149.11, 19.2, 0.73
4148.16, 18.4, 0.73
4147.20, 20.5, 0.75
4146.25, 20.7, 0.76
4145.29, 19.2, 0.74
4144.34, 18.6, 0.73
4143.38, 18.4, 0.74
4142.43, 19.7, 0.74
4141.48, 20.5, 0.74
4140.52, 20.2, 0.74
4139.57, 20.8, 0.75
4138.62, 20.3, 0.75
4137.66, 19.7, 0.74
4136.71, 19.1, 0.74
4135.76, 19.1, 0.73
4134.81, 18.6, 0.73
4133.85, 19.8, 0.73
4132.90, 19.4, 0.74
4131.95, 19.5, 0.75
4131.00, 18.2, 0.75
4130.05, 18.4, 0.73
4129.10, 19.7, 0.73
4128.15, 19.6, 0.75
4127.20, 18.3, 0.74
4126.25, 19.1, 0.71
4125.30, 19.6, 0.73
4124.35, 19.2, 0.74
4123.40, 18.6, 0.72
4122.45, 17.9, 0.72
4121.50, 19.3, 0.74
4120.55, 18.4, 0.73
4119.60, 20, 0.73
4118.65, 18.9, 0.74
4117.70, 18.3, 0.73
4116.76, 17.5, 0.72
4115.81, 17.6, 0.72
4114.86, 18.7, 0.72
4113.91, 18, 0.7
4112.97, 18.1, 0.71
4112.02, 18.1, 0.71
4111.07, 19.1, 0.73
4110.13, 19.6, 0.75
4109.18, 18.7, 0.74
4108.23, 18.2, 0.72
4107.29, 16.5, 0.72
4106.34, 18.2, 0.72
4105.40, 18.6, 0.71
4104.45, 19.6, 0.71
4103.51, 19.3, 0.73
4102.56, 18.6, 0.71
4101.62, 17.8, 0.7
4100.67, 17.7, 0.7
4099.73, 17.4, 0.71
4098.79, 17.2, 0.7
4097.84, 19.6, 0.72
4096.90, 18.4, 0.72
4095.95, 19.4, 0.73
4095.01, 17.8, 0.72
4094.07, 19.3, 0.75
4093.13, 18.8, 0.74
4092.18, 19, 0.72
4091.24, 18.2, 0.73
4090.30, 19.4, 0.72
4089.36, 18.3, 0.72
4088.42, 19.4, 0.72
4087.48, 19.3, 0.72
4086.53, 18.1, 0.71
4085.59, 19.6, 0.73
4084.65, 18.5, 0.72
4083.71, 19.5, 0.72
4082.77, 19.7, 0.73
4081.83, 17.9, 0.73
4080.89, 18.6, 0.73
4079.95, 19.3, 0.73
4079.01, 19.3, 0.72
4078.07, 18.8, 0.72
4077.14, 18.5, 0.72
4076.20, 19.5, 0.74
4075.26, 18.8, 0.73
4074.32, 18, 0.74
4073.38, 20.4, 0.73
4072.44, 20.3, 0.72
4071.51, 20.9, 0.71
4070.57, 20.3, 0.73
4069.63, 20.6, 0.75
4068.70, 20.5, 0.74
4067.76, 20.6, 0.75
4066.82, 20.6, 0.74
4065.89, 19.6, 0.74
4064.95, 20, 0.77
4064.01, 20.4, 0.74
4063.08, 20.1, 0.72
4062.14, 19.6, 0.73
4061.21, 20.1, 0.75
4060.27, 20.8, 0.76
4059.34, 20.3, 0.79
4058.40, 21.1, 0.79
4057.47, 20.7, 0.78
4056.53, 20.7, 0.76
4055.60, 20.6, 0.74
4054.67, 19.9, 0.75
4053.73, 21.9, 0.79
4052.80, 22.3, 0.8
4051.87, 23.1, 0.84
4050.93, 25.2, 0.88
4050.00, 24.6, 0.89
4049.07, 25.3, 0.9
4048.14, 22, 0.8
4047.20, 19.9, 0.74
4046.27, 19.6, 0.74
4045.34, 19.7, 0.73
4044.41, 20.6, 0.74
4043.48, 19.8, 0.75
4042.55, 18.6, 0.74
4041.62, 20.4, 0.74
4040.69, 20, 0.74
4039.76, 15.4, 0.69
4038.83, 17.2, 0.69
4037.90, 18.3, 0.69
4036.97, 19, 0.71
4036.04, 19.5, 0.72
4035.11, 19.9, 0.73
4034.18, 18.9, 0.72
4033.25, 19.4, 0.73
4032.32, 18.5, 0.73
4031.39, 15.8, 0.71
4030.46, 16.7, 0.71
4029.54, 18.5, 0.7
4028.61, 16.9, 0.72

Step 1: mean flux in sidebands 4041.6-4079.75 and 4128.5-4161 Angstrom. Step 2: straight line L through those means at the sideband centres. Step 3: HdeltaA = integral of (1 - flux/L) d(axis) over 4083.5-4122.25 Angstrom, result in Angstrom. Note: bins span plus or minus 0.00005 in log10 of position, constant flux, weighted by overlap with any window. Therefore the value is 2.69 Angstrom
